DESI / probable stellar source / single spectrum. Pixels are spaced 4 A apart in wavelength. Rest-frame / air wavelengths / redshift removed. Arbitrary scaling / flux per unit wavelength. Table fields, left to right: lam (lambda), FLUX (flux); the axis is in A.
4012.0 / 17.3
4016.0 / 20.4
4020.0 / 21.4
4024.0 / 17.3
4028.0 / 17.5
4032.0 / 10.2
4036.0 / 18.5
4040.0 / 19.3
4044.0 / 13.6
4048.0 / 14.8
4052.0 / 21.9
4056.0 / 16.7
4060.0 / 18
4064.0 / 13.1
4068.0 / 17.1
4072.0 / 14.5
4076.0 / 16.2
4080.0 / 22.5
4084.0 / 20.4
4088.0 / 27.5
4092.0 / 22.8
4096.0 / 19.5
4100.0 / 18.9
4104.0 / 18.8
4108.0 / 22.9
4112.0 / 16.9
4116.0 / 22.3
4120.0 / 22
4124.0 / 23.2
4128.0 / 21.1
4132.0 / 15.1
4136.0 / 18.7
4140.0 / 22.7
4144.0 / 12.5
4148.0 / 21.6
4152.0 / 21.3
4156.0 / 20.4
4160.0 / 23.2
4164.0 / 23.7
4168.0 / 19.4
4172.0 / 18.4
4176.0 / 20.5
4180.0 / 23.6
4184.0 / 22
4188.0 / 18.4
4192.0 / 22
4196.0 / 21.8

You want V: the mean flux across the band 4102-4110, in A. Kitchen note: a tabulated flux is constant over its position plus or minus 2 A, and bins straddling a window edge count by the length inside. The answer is 20.9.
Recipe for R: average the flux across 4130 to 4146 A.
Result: 17.2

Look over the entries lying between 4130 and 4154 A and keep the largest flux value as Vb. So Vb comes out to 22.7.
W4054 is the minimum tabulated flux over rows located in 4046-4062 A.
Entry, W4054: 14.8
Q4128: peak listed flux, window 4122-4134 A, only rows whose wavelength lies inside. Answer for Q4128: 23.2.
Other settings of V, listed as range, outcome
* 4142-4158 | 19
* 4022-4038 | 15.9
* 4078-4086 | 21.4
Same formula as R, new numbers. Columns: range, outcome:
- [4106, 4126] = 21.5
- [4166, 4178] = 19.4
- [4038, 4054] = 17.4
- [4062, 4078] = 15.2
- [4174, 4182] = 22.1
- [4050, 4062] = 18.9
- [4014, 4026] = 19.7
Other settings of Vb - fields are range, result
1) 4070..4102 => 27.5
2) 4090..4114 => 22.9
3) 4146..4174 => 23.7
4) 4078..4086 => 22.5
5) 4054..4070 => 18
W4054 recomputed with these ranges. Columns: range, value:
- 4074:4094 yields 16.2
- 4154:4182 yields 18.4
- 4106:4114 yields 16.9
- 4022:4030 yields 17.3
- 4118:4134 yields 15.1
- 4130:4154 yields 12.5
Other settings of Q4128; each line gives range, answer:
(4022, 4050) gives 19.3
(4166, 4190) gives 23.6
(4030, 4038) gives 18.5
